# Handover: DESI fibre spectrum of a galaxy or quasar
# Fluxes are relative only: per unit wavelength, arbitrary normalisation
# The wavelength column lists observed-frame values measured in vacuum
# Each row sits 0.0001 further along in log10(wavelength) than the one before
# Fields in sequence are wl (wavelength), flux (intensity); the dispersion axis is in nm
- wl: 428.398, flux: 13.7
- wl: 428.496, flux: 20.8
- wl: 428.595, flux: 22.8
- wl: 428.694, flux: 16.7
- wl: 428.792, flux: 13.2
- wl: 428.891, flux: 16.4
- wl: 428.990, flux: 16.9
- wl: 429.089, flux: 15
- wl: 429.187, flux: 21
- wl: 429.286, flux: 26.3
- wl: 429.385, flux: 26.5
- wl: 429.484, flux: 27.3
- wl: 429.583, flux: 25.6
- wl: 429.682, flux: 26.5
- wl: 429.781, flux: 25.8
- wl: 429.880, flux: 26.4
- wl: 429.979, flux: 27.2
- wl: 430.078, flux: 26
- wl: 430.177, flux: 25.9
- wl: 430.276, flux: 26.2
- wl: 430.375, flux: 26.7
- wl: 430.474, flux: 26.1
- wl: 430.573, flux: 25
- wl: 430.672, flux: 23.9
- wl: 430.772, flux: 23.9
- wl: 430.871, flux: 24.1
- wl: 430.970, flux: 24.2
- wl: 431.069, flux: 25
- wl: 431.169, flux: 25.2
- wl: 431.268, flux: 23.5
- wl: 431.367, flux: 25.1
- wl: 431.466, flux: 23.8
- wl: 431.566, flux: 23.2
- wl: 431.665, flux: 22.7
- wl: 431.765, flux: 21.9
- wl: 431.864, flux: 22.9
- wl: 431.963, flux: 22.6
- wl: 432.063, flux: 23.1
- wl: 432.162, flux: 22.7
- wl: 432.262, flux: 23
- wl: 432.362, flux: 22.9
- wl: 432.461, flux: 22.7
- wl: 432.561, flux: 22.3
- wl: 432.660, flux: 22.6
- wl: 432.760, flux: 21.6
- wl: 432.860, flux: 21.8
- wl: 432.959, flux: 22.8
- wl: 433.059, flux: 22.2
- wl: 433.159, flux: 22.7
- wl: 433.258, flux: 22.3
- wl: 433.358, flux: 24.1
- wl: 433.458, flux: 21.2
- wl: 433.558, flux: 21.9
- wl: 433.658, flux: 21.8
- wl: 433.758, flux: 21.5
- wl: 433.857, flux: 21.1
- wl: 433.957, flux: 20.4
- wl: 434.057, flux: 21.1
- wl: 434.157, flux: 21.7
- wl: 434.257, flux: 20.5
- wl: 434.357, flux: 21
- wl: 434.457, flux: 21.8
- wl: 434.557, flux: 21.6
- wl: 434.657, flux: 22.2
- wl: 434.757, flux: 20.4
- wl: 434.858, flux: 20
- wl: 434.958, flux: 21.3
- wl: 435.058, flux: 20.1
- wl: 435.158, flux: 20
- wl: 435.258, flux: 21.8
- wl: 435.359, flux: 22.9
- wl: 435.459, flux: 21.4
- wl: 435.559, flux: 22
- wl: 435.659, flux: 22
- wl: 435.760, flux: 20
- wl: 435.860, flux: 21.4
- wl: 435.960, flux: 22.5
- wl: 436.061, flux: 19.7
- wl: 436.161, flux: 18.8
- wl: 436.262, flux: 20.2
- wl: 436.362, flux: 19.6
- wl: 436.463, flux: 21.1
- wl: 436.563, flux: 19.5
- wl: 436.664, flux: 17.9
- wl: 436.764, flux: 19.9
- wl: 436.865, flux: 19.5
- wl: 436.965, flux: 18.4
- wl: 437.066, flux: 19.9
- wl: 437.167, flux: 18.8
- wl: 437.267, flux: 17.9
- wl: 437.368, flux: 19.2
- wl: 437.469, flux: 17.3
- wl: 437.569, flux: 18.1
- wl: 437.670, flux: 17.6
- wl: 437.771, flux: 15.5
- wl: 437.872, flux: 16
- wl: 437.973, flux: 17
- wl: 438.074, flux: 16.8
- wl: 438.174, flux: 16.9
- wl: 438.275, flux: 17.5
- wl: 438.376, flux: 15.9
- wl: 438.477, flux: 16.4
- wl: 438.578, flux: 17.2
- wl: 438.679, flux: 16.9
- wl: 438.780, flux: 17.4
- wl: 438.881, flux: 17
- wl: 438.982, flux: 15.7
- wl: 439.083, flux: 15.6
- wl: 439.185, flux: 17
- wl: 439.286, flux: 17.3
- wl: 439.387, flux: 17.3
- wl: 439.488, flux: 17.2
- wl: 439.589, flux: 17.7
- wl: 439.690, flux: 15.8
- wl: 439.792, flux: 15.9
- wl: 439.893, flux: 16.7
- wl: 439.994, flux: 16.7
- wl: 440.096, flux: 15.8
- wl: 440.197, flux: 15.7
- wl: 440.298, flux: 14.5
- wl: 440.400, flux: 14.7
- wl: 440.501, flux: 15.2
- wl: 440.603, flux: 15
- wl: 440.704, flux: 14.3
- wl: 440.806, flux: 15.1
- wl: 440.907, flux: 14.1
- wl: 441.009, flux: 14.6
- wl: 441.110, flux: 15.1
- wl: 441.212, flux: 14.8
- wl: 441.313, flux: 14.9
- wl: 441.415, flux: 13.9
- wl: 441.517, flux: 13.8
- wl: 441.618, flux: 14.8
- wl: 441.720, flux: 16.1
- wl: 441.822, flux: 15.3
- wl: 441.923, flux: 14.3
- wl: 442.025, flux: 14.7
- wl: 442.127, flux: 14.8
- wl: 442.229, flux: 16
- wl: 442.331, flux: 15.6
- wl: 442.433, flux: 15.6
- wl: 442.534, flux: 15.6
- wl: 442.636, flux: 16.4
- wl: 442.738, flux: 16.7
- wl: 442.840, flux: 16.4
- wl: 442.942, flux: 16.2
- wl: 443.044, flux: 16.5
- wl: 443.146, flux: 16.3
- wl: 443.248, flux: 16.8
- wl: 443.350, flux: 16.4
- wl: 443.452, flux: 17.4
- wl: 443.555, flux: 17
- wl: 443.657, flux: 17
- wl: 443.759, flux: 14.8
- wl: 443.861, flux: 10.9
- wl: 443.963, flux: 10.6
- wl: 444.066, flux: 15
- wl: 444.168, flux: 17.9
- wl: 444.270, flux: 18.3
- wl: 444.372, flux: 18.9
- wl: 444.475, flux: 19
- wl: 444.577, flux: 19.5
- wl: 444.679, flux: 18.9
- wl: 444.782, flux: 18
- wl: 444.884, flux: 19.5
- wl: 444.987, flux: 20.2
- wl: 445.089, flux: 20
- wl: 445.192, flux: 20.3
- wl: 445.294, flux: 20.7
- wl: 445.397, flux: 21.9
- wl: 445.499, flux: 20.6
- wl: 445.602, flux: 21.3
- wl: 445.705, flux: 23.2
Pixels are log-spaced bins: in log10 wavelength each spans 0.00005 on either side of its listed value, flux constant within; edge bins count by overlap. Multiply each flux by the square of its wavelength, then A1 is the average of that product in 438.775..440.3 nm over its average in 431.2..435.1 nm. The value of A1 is 0.8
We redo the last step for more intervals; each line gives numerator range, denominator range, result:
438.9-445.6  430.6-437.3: 0.79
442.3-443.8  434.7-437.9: 0.85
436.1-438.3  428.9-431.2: 0.77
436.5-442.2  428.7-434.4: 0.74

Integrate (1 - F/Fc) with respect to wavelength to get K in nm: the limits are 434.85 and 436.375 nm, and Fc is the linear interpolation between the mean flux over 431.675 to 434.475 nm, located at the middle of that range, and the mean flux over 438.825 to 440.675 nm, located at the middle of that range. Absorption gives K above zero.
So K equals -0.08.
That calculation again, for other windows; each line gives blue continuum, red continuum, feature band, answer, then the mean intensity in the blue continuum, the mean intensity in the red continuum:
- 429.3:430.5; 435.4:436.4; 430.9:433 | 0.114 nm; 26.3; 20.8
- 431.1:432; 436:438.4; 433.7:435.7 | -0.063 nm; 23.5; 18.3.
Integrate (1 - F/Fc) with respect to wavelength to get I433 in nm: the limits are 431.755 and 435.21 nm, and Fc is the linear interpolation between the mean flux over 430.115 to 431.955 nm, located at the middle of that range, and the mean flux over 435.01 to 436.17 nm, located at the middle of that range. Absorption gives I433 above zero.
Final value 0.13 nm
